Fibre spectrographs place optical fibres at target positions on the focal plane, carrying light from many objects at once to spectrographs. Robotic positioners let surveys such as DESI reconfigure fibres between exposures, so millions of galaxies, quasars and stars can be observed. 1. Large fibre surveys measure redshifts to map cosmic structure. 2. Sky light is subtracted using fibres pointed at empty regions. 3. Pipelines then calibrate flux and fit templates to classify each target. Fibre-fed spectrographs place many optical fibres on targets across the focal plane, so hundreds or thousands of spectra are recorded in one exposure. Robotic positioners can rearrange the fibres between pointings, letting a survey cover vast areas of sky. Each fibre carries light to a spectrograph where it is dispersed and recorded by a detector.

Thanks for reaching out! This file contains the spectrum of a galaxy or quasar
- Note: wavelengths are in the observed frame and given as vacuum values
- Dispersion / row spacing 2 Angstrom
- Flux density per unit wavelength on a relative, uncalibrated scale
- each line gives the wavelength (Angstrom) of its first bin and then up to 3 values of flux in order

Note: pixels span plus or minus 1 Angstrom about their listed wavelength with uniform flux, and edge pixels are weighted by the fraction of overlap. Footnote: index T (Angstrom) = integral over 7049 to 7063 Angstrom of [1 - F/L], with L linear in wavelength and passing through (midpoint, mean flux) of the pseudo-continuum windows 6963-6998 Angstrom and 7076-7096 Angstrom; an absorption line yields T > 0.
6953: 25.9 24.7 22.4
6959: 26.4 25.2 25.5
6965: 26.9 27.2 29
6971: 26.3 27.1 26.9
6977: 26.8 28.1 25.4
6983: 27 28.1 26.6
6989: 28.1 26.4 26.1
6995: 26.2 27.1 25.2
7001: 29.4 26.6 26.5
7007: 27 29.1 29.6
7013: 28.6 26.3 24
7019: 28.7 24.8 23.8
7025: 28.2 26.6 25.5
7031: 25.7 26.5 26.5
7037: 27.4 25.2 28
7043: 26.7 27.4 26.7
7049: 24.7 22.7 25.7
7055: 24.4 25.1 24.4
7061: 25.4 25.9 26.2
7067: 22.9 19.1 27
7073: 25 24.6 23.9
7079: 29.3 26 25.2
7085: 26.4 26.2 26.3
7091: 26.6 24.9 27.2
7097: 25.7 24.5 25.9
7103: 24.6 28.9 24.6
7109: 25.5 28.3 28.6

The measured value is 0.9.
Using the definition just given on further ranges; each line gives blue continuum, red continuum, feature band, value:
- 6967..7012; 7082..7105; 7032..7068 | 1.09 Angstrom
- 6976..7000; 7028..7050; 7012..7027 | 0.10 Angstrom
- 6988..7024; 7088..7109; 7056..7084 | 1.28 Angstrom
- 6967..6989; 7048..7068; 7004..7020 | -0.82 Angstrom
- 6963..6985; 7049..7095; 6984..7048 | -1.43 Angstrom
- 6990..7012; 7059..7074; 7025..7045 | -0.62 Angstrom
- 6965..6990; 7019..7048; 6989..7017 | -0.31 Angstrom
